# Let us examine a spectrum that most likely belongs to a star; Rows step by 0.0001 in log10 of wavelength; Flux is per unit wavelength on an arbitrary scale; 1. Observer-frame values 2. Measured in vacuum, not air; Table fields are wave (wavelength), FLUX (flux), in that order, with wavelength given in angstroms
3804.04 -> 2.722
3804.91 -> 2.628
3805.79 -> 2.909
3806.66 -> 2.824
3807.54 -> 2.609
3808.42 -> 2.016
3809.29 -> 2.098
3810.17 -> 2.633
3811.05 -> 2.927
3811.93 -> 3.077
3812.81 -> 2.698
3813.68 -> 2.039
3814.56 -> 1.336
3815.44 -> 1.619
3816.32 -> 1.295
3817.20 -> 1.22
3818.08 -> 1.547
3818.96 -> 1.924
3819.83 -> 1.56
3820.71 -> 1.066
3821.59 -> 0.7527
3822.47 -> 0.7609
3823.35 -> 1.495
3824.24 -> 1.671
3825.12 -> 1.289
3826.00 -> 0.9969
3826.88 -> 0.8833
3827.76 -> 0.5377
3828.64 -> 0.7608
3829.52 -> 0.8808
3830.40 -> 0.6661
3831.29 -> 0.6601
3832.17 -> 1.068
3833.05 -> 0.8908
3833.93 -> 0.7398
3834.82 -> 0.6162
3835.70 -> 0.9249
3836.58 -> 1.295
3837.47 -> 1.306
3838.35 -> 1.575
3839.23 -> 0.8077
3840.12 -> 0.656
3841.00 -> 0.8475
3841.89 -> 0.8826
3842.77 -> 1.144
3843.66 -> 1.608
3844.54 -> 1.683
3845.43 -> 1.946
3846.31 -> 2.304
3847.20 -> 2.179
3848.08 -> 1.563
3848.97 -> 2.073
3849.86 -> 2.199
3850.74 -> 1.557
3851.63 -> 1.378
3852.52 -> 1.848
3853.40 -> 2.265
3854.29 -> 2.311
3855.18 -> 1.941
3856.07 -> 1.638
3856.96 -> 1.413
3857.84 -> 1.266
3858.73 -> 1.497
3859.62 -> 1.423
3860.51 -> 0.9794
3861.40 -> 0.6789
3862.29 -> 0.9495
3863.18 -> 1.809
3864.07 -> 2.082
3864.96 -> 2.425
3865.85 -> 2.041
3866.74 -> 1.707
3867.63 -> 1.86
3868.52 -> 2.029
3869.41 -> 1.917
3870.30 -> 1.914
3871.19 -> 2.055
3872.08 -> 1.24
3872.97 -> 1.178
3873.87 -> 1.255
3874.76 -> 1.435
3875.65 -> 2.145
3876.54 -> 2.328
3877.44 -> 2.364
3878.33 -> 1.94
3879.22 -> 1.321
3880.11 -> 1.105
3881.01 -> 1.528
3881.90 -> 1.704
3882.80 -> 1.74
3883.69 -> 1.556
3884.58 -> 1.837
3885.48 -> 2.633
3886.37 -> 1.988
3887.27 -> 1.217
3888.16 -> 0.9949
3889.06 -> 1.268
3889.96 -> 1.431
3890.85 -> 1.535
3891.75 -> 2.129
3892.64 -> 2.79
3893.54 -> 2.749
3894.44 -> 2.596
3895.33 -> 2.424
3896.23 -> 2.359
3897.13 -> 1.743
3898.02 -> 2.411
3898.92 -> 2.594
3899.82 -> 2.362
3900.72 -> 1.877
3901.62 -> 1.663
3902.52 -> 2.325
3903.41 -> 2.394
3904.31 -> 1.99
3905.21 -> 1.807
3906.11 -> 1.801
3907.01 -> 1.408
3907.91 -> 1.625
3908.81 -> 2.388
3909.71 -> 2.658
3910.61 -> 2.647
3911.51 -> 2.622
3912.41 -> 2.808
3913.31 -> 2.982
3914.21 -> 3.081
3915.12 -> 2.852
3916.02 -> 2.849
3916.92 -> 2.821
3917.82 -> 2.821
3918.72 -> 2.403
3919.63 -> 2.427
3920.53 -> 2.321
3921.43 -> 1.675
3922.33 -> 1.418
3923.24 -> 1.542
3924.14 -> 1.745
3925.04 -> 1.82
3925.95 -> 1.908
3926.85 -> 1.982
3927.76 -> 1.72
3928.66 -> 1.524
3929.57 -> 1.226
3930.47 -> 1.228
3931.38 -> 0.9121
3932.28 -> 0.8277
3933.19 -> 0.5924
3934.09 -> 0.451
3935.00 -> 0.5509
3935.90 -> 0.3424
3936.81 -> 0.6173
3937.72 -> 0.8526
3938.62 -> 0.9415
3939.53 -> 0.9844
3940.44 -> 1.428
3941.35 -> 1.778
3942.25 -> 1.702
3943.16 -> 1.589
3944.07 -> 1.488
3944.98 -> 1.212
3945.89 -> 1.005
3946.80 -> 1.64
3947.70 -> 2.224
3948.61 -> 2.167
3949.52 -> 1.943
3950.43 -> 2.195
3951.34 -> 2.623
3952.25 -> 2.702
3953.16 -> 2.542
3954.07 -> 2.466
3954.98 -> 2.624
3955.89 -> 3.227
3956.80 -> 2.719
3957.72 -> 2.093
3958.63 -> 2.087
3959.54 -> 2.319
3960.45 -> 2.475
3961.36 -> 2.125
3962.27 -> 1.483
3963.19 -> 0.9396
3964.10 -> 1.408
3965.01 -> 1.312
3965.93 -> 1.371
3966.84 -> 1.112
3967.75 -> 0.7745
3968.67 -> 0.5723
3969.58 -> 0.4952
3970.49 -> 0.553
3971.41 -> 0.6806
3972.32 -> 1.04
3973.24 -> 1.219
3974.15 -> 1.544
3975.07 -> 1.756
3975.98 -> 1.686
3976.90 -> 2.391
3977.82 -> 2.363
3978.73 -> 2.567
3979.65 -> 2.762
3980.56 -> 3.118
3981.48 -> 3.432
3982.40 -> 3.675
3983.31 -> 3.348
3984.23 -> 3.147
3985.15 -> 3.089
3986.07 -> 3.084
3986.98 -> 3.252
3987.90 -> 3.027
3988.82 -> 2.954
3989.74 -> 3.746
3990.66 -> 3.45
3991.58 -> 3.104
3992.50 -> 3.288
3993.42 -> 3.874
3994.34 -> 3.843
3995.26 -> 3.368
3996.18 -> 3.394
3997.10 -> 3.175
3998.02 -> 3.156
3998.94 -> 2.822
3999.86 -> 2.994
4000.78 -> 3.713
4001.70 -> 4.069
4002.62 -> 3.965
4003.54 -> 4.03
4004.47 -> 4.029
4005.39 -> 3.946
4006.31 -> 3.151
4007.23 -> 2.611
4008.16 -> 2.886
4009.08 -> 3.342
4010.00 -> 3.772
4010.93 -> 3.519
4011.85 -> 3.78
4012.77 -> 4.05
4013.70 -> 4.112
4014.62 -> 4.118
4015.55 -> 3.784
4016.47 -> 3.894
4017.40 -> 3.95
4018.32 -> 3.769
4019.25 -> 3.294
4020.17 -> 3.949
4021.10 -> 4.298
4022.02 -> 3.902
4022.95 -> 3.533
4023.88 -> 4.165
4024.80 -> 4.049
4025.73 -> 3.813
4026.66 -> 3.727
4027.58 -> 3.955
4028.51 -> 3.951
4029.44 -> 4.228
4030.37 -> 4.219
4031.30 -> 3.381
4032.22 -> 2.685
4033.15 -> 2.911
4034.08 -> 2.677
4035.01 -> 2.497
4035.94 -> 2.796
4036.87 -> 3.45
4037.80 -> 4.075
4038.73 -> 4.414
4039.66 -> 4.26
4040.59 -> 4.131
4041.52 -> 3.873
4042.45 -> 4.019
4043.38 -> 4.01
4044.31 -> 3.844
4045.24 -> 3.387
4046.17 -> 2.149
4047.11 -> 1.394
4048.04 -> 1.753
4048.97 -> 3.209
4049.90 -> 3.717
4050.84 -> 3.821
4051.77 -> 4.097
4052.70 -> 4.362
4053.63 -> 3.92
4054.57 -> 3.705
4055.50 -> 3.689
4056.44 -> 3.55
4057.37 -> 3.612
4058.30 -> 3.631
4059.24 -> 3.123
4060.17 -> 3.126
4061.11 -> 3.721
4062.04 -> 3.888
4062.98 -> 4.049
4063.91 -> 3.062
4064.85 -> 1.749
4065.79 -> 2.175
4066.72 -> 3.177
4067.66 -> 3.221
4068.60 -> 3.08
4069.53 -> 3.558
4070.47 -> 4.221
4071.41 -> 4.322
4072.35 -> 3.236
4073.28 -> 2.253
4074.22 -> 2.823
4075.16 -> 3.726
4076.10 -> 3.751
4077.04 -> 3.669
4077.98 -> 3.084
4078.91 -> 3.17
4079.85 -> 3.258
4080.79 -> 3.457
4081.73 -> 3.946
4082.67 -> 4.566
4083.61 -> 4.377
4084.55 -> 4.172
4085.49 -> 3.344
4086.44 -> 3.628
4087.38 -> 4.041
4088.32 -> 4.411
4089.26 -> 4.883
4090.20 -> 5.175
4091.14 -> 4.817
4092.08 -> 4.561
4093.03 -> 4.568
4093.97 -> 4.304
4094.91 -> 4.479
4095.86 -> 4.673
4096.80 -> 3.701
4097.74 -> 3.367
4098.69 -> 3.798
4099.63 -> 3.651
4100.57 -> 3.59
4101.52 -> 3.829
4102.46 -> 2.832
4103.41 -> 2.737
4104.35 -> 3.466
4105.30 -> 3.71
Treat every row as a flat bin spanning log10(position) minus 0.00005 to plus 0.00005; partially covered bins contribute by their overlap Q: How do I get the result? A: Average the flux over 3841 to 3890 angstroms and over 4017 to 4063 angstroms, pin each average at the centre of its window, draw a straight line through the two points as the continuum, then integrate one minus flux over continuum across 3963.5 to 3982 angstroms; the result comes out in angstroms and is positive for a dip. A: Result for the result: 8.2 angstroms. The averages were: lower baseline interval 1.68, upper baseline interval 3.59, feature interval 1.61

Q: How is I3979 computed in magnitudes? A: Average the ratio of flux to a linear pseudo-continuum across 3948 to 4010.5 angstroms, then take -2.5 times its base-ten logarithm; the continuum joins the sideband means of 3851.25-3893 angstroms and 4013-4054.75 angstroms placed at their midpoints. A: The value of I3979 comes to 0.163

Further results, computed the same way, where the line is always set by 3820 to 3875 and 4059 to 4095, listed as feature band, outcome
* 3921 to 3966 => 0.40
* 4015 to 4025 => -0.23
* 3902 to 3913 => -0.11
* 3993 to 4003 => -0.20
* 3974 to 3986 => 0.00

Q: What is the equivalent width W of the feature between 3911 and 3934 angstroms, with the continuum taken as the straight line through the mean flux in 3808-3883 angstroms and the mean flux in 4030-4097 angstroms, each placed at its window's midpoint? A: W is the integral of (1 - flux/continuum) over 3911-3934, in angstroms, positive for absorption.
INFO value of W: 2.7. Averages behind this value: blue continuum 1.54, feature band 1.98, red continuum 3.61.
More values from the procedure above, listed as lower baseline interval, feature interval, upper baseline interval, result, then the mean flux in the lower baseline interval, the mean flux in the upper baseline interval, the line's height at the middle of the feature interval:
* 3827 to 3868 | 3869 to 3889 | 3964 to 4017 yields 0.4 angstroms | 1.41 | 2.85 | 1.73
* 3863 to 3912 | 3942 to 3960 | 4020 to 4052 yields 3.4 angstroms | 1.95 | 3.54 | 2.63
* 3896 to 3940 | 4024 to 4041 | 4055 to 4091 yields -2.7 angstroms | 1.85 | 3.59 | 3.14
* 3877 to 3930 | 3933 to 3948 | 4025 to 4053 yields 8.1 angstroms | 2.06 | 3.49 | 2.45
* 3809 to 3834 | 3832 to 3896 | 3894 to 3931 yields 4.9 angstroms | 1.42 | 2.16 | 1.77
